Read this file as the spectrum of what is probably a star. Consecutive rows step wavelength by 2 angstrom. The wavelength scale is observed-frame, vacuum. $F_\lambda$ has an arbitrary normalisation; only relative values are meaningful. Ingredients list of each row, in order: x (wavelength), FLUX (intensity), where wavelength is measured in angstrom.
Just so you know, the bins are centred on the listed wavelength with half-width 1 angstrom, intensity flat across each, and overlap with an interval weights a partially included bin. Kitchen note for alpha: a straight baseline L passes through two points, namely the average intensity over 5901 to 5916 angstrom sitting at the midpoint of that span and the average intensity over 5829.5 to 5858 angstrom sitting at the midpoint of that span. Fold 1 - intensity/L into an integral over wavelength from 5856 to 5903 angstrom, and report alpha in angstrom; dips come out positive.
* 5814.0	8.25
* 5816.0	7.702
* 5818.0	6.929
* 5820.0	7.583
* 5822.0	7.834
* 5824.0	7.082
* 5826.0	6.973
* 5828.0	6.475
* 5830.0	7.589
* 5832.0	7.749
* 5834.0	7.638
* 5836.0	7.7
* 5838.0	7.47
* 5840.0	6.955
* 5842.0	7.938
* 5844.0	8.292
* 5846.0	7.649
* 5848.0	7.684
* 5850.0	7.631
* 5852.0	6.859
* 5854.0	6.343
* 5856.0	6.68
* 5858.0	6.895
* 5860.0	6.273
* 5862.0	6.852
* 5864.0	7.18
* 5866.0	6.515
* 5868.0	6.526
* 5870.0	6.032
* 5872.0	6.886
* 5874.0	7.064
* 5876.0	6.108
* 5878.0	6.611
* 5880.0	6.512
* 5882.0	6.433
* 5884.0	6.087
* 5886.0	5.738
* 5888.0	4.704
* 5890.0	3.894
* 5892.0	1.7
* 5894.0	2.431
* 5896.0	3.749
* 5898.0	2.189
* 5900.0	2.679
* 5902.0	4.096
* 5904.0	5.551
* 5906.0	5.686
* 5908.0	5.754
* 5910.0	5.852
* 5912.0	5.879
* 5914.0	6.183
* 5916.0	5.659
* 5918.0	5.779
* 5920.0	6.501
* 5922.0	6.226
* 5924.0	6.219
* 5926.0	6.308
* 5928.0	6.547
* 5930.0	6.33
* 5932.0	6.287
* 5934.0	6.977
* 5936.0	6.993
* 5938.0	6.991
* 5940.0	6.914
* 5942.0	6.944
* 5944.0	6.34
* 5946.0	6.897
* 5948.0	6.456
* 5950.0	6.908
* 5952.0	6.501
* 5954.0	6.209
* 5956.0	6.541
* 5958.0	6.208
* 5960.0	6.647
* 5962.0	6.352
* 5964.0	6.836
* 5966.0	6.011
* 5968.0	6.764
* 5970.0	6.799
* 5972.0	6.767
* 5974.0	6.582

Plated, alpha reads 8.0 angstrom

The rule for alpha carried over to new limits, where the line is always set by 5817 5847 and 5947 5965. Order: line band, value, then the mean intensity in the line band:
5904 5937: 2.9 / 6.18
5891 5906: 7.7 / 3.37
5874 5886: 1.2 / 6.36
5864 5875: 0.8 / 6.66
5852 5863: 1.0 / 6.63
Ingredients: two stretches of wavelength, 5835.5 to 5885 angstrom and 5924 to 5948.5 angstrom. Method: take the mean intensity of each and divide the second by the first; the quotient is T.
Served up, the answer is 0.96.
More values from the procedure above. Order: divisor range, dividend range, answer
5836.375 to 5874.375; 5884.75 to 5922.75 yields 0.67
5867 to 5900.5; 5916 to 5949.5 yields 1.29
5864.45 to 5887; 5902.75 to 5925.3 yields 0.92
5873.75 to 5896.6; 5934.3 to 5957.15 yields 1.33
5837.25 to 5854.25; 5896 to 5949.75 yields 0.79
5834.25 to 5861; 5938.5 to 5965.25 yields 0.91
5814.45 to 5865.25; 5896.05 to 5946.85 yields 0.81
